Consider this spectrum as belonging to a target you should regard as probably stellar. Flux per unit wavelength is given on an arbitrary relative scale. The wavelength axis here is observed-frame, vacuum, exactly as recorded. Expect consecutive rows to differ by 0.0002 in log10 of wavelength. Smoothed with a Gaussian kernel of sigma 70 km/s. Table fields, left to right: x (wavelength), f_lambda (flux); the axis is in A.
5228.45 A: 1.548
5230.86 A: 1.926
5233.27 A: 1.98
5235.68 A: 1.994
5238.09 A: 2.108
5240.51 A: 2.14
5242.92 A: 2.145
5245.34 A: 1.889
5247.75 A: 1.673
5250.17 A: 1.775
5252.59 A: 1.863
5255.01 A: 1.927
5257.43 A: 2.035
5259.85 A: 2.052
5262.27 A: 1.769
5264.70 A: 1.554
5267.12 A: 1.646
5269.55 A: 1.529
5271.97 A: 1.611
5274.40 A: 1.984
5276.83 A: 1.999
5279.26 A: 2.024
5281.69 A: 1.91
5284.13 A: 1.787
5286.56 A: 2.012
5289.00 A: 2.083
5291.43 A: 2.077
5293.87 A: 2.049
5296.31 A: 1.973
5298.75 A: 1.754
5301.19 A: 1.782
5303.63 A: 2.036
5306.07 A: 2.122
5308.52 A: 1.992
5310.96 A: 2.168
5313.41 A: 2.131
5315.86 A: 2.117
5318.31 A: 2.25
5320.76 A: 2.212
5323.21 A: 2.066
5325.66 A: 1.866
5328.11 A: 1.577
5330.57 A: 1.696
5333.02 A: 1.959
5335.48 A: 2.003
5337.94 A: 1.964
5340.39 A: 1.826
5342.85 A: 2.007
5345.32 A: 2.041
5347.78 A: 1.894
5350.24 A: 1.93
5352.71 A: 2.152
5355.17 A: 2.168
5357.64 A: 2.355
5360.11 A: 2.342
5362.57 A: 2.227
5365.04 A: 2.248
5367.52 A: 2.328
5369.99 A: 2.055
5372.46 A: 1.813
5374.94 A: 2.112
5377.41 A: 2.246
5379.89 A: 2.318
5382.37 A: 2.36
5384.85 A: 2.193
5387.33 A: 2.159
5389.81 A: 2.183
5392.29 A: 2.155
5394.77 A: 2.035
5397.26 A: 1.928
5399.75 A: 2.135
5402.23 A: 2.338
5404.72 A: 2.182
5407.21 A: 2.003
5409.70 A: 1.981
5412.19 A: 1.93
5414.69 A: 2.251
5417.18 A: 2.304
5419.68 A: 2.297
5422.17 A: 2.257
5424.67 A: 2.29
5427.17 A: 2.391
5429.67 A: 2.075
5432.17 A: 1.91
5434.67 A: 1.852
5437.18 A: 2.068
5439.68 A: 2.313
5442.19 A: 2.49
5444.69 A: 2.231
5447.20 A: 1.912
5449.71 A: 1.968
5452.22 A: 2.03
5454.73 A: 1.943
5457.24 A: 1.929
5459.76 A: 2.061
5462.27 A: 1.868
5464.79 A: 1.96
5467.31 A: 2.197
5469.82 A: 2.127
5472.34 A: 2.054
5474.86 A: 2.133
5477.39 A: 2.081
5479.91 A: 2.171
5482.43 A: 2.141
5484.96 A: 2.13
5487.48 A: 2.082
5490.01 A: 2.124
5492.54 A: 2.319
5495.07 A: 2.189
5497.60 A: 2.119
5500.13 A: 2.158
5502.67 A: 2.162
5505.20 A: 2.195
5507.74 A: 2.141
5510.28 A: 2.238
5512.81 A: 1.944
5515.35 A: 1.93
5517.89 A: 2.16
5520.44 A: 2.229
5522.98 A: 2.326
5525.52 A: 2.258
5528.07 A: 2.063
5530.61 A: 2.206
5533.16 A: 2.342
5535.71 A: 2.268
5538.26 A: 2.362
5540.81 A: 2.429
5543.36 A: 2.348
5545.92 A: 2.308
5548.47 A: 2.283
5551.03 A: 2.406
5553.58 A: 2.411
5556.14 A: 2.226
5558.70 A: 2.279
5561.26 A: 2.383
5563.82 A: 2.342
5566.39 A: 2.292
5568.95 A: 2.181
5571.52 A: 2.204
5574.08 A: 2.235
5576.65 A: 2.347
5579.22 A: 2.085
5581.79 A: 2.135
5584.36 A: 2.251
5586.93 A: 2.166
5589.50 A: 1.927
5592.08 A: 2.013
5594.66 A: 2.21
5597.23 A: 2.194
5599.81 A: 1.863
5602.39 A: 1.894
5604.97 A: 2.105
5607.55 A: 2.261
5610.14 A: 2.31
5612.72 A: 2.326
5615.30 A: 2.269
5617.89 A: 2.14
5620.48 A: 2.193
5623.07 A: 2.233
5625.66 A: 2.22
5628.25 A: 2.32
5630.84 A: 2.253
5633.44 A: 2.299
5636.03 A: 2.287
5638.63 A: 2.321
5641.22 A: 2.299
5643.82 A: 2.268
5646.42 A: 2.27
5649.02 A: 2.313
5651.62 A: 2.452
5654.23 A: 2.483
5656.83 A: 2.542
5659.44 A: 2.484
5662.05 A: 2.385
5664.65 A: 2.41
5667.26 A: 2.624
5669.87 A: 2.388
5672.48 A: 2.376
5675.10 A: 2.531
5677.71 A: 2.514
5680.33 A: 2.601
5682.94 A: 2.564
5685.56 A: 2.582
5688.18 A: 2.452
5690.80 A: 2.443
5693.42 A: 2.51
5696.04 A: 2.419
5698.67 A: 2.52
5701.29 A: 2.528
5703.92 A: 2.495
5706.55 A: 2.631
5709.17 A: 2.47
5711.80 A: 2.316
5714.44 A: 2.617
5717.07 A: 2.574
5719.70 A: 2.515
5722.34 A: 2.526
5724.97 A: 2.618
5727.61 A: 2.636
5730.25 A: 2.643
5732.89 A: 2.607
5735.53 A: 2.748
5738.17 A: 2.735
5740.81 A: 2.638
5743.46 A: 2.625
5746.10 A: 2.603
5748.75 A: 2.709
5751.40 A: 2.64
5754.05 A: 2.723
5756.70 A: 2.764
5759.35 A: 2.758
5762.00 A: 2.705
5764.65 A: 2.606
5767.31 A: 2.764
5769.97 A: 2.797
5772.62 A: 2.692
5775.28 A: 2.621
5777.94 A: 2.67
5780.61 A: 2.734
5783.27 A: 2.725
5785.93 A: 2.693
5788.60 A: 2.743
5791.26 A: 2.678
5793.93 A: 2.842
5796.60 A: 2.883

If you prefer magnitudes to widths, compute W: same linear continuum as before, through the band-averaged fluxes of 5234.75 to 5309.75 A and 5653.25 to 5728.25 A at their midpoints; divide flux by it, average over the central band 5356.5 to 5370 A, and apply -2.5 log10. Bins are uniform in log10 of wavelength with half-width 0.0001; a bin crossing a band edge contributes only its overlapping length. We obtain -0.12 mag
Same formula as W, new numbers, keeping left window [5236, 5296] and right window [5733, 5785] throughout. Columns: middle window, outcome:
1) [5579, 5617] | 0.144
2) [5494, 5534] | 0.067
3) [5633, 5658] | 0.071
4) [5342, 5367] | -0.050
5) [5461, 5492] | 0.074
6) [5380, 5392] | -0.066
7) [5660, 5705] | 0.035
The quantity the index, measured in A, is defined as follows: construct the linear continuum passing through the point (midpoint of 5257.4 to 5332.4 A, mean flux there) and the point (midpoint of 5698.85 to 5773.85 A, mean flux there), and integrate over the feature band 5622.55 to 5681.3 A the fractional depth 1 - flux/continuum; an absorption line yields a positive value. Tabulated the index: 2.6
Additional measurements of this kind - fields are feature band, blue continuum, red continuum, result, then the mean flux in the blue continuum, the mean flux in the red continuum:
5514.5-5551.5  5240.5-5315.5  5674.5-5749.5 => 0.6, 1.92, 2.56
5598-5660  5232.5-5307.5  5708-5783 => 5.1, 1.91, 2.65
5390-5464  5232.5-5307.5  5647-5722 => 0.8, 1.91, 2.49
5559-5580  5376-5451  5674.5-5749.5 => 0.9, 2.16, 2.56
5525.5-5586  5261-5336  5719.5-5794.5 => 1.9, 1.93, 2.68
